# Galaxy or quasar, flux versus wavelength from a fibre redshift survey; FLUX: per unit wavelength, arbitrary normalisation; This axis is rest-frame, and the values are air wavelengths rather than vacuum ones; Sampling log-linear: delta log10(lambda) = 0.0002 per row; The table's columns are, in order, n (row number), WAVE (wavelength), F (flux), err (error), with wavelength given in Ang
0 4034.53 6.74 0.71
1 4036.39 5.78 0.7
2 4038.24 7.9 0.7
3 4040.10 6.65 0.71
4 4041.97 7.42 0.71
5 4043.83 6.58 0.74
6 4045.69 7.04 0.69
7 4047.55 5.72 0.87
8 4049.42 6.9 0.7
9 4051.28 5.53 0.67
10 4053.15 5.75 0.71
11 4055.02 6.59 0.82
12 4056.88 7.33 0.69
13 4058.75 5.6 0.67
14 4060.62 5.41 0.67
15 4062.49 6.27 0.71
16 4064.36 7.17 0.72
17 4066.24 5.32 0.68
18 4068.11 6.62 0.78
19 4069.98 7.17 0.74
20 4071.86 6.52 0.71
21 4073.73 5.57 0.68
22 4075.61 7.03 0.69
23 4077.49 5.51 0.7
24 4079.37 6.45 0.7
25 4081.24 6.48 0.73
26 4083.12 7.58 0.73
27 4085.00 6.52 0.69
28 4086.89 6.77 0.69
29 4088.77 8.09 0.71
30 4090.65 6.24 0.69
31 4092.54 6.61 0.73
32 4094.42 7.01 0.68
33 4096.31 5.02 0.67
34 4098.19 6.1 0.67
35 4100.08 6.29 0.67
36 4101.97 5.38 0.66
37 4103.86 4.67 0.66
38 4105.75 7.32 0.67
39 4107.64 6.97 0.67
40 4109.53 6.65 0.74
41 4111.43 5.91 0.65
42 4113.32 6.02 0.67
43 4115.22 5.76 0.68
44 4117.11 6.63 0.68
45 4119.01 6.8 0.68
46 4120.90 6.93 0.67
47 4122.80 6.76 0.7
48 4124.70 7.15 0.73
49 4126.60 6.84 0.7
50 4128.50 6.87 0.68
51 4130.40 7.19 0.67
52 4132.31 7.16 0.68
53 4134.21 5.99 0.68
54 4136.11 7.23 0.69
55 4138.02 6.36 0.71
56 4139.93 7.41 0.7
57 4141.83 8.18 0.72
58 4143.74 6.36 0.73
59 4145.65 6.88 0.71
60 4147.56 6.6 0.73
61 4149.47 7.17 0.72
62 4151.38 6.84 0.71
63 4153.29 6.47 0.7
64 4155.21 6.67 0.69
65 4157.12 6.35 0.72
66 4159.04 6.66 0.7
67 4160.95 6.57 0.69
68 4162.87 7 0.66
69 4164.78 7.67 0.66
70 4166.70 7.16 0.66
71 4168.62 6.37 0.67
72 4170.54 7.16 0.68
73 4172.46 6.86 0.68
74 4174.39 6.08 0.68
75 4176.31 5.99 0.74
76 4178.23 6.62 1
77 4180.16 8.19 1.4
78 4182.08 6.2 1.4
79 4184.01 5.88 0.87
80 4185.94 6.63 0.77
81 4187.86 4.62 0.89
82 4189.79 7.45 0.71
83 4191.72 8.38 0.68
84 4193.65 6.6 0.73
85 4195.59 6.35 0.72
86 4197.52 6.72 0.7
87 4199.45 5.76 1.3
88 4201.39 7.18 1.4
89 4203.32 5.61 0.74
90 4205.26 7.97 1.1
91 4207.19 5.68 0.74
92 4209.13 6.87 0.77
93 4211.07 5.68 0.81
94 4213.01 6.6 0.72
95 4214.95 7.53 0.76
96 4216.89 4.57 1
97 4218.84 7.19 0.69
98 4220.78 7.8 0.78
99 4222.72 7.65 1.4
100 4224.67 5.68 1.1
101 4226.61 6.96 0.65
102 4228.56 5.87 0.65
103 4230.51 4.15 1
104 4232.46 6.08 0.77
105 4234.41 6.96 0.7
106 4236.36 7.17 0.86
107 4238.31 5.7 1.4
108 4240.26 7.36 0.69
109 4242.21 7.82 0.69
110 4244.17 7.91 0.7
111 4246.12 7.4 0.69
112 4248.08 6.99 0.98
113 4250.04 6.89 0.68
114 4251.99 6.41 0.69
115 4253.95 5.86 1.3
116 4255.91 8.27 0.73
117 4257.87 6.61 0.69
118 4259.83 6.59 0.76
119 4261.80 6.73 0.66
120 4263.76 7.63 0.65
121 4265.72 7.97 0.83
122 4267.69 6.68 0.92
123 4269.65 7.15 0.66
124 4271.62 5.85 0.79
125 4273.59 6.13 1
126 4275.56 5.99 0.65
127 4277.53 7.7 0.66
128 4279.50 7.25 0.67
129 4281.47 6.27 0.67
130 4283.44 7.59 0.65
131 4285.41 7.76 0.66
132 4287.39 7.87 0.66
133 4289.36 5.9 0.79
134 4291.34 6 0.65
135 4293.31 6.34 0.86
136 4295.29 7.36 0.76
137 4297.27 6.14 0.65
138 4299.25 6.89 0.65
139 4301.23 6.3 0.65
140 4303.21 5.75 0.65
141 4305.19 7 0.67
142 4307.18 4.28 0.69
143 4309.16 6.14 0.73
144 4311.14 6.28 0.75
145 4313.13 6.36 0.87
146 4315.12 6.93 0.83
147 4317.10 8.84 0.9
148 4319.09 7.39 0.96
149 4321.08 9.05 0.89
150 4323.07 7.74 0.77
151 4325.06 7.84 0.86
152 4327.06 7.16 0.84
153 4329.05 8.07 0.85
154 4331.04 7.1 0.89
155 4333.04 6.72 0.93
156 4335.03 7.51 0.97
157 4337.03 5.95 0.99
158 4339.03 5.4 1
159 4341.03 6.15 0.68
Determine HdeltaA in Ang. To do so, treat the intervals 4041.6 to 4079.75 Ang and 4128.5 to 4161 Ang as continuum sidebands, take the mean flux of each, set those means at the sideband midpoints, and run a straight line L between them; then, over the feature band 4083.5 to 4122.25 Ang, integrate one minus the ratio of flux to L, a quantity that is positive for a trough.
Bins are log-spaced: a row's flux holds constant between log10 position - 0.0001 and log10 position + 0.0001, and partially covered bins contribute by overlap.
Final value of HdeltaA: 1.1 Ang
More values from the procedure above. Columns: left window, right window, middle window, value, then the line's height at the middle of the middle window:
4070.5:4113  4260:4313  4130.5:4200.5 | -2.74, 6.49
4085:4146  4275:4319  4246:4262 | -0.38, 6.68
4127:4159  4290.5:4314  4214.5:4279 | -3.14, 6.45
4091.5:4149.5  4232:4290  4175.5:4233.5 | 2.77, 6.81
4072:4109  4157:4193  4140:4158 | -0.63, 6.64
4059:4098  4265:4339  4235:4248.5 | -0.87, 6.76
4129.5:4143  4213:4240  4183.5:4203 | 0.37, 6.67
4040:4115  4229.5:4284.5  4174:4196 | 0.16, 6.65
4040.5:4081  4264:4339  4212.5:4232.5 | 1.00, 6.72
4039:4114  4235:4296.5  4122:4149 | -1.50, 6.57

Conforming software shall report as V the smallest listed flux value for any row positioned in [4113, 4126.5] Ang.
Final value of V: 5.76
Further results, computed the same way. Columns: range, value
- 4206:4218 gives 4.57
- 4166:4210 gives 4.62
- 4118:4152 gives 5.99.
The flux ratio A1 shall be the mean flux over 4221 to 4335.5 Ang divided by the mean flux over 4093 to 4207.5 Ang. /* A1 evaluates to 1.04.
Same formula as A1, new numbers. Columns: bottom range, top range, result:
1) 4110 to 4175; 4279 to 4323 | 1.01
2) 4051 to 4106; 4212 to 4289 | 1.08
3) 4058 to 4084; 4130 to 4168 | 1.09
